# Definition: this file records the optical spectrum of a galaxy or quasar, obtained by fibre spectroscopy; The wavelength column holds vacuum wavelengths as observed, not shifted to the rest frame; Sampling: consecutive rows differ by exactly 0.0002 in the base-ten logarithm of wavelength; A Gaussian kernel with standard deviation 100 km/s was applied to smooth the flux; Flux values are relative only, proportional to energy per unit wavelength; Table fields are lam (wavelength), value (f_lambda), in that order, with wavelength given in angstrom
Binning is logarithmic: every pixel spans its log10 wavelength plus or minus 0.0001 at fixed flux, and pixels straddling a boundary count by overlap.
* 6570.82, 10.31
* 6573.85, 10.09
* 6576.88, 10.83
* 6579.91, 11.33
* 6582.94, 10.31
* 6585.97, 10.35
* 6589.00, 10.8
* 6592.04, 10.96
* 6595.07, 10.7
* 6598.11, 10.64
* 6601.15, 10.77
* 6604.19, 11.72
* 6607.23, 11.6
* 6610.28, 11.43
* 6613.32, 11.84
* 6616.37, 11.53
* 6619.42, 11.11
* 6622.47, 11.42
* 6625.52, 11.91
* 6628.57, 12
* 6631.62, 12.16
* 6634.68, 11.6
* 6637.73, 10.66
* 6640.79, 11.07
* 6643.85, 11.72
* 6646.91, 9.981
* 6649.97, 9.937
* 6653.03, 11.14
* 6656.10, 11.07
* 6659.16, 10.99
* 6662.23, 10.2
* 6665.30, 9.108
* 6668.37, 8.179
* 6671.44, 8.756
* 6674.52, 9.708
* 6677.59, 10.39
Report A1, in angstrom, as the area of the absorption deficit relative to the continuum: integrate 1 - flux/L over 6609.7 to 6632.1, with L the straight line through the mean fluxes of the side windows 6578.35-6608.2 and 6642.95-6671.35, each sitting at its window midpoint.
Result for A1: -2.3 angstrom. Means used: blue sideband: 10.9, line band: 11.7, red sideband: 10.1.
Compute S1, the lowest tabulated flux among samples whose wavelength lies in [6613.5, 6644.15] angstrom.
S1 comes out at 10.66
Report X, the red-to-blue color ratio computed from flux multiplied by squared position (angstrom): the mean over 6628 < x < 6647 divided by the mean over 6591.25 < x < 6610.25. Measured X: 1.04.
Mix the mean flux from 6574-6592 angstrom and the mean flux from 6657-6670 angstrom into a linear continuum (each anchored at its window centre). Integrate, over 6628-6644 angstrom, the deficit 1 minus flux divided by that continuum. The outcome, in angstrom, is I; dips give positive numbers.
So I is -2.3 angstrom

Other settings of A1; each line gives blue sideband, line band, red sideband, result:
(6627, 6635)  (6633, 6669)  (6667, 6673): -1.4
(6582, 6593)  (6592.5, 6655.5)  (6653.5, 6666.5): -4.3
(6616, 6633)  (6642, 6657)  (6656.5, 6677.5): -0.4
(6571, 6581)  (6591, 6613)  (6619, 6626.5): -0.1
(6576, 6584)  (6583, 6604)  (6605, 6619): 0.8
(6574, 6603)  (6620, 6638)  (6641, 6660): -1.5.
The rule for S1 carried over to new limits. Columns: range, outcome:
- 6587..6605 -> 10.64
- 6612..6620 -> 11.11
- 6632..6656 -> 9.937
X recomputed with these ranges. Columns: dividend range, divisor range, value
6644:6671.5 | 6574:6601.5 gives 0.96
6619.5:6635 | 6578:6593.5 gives 1.11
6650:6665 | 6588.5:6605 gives 0.99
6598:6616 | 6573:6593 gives 1.08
